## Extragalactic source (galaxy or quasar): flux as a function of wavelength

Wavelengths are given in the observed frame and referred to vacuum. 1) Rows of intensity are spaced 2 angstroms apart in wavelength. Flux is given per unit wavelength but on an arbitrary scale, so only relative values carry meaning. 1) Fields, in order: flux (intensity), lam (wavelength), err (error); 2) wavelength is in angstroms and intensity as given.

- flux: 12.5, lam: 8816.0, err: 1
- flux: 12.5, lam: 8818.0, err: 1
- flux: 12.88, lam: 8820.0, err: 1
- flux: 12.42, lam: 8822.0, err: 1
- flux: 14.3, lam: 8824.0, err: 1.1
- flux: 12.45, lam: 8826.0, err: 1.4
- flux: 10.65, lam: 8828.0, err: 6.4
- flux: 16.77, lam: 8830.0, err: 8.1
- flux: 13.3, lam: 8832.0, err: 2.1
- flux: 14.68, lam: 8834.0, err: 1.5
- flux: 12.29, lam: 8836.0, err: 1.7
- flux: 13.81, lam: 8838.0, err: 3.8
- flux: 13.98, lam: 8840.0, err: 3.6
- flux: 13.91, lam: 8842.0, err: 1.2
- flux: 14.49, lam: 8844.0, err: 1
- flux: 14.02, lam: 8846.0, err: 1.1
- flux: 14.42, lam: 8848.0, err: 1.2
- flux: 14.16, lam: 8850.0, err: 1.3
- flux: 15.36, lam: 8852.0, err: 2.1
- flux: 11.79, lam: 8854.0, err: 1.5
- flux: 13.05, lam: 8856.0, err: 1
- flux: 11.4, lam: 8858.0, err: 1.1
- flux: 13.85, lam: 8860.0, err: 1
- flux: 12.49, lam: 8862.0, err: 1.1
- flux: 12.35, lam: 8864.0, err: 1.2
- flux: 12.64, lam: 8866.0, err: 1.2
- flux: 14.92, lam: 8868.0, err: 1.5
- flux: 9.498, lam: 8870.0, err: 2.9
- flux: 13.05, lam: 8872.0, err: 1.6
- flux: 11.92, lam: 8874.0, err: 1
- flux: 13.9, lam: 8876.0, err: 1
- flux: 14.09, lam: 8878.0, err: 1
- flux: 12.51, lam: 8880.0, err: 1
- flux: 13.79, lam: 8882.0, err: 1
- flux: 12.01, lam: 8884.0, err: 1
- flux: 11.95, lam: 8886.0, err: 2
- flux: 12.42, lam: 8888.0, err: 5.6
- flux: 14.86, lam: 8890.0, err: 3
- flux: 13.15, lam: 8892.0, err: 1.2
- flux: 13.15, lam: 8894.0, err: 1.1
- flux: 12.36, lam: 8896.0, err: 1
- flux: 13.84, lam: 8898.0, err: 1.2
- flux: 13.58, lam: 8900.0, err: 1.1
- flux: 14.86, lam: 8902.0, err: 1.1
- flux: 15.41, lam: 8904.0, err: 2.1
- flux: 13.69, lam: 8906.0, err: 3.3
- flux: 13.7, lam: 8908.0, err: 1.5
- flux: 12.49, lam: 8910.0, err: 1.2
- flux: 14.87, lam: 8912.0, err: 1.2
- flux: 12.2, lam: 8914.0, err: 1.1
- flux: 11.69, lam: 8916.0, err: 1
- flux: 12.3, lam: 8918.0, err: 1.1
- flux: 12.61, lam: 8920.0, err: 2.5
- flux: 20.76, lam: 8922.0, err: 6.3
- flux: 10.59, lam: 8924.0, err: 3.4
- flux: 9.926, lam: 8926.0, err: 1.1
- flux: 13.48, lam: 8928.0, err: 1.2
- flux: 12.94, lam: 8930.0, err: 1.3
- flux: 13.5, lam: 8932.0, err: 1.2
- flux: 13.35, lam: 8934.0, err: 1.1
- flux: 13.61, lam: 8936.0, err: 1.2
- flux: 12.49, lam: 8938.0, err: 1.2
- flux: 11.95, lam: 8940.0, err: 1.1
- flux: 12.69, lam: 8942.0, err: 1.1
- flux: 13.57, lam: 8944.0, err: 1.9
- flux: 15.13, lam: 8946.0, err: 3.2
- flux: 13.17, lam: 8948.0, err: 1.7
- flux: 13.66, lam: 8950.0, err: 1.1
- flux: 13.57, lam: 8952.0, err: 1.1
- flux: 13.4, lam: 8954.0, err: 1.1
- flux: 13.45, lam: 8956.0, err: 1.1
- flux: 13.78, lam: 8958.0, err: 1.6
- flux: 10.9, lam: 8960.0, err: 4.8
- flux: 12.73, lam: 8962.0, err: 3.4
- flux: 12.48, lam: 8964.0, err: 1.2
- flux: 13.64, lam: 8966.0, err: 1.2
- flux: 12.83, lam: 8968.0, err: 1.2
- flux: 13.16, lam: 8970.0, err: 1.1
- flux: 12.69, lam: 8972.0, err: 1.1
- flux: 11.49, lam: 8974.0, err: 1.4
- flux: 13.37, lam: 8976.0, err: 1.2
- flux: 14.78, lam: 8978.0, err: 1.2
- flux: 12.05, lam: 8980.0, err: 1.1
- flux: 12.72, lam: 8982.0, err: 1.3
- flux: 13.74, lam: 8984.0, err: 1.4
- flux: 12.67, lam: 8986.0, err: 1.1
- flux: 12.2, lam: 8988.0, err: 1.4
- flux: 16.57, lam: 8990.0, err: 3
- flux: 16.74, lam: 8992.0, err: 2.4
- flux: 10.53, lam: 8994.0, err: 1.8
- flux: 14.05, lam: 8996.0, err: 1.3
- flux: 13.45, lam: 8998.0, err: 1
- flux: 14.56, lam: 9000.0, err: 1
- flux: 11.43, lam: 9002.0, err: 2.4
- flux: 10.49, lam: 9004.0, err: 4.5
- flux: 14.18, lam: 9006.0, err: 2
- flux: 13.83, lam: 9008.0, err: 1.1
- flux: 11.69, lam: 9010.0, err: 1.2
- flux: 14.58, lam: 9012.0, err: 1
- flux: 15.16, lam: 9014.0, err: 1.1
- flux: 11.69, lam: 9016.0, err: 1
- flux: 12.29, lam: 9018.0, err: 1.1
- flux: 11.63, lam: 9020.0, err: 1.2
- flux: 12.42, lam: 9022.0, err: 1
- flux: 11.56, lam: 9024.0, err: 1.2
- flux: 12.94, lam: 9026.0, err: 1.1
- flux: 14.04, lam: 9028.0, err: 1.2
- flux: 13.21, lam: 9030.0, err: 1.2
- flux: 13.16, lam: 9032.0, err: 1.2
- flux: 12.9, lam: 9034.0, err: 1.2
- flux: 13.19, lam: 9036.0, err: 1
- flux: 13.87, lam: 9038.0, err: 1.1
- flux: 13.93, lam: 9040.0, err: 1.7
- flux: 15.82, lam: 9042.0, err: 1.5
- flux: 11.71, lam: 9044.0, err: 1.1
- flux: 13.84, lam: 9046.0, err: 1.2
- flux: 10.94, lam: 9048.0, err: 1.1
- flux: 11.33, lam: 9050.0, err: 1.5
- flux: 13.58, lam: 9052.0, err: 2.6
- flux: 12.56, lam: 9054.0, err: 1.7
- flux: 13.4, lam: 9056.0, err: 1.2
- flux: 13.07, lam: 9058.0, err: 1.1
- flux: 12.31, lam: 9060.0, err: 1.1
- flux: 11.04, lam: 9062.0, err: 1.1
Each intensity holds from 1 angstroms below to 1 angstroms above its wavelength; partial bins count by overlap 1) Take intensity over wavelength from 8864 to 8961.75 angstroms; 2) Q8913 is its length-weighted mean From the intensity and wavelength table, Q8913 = 13.2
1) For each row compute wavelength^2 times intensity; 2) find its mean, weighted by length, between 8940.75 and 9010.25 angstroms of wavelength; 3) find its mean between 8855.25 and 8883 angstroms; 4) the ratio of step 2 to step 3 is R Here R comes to 1.1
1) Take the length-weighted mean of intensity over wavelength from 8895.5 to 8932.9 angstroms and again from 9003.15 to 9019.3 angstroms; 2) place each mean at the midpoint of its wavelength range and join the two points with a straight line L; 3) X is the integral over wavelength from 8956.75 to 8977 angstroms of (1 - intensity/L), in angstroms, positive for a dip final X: 0.7 angstroms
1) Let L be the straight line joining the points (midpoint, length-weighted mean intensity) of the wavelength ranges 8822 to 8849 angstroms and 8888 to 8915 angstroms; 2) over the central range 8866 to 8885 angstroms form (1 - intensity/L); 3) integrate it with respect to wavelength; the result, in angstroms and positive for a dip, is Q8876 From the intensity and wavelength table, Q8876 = 1.2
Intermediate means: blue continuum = 13.7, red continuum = 13.7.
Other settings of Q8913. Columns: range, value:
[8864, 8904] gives 13.1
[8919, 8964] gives 13.2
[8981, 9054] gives 13.1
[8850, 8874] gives 12.8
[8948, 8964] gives 13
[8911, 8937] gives 13.2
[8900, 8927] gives 13.5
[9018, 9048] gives 13.1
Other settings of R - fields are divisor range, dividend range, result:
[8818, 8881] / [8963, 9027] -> 1.02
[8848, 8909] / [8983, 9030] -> 1.02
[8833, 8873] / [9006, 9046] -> 1.03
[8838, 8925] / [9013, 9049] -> 1.01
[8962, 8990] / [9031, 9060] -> 1.02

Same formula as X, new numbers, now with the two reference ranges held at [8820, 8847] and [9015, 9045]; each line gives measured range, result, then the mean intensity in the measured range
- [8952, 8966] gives 0.3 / 12.9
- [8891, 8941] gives 0.1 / 13.3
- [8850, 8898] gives 1.9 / 12.9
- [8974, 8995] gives -0.5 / 13.4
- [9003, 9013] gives 0.1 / 13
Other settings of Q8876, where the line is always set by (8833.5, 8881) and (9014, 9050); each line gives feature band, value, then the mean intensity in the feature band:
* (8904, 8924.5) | -0.8 angstroms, 13.7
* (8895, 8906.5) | -0.7 angstroms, 14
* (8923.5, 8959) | 0.1 angstroms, 13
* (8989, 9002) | -1.1 angstroms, 14.1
